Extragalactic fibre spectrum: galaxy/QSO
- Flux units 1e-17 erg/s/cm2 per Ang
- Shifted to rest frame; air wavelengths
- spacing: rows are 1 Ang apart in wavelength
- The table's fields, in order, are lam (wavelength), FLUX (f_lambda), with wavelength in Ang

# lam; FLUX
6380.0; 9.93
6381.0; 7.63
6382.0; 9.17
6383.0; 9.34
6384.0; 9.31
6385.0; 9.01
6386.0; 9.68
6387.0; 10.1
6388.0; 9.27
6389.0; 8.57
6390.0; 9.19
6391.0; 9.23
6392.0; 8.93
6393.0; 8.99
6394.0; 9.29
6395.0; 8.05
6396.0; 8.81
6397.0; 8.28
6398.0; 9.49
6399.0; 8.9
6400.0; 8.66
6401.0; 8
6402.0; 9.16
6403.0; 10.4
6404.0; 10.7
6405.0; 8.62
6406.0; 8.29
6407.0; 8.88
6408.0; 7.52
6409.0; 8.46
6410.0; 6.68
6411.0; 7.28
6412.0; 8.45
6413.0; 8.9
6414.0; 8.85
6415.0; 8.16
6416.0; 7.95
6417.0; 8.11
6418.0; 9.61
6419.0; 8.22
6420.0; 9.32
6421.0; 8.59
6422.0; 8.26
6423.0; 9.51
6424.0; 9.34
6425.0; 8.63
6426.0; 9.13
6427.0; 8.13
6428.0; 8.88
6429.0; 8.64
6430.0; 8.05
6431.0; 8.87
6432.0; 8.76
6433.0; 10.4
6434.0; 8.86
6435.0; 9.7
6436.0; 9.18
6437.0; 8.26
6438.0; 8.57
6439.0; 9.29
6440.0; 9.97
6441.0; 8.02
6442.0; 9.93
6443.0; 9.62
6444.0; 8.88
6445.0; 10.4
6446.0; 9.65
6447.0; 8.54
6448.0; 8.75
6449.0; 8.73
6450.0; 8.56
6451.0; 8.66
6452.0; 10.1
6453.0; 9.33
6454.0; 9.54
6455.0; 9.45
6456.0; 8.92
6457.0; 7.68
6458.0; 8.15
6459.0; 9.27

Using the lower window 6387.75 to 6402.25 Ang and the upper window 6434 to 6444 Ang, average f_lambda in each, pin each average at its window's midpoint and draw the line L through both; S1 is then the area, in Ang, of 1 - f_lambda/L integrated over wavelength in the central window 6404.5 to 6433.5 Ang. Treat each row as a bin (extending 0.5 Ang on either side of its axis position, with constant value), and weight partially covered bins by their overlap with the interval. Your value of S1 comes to 1.4 Ang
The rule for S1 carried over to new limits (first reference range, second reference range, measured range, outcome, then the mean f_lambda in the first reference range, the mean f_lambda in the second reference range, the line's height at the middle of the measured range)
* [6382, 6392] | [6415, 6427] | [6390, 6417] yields 1.1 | 9.28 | 8.73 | 9.01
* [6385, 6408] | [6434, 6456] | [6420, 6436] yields 0.3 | 9.03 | 9.18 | 9.13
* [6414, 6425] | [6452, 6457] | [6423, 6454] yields -0.3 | 8.71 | 9.23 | 8.99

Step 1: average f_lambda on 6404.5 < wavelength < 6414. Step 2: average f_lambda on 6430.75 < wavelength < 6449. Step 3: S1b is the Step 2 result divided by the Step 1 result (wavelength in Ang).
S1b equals 1.13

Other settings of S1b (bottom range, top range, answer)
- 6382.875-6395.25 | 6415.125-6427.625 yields 0.95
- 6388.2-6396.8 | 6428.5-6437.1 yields 1.01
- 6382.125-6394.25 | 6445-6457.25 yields 0.98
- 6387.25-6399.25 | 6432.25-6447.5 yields 1.04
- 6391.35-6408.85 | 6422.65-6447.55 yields 1.02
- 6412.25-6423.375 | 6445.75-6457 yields 1.04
